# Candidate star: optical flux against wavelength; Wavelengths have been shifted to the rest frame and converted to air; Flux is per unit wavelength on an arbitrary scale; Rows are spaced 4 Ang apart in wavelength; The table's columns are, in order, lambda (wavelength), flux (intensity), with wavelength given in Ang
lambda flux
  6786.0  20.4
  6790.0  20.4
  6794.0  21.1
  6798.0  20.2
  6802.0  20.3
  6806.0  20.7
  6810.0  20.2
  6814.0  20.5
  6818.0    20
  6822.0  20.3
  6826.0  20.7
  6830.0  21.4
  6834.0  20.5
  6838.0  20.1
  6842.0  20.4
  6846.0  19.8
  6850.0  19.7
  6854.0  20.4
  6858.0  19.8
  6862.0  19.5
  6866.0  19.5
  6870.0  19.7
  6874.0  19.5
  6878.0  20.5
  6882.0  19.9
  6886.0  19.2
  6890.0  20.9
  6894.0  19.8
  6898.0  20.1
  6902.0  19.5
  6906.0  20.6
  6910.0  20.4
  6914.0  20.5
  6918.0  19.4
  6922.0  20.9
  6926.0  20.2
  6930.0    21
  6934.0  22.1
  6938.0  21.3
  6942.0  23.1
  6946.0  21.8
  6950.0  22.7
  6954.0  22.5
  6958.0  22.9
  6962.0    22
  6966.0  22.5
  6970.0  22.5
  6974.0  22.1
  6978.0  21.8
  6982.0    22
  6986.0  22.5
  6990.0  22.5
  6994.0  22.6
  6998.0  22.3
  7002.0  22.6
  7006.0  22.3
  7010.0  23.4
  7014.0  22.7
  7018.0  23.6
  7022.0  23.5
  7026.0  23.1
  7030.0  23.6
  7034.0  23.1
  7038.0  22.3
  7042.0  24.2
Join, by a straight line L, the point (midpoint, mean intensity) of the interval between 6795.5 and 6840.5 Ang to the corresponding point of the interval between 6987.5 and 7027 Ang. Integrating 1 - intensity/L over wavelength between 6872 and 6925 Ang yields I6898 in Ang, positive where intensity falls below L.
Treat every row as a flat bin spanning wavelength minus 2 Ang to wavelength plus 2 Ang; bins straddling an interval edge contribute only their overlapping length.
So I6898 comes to 3.4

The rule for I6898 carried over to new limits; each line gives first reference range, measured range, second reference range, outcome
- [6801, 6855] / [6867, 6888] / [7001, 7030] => 1.32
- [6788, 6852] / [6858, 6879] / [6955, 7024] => 1.31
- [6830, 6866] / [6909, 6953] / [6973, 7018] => 0.36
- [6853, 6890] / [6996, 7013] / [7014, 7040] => 0.02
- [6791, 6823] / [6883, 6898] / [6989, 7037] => 1.02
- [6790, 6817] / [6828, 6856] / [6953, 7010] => 0.75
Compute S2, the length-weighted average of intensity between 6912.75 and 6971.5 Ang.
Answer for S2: 21.7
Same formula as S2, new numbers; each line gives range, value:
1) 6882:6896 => 20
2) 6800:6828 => 20.4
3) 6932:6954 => 22.2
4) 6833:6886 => 19.9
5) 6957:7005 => 22.3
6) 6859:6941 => 20.3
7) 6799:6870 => 20.2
